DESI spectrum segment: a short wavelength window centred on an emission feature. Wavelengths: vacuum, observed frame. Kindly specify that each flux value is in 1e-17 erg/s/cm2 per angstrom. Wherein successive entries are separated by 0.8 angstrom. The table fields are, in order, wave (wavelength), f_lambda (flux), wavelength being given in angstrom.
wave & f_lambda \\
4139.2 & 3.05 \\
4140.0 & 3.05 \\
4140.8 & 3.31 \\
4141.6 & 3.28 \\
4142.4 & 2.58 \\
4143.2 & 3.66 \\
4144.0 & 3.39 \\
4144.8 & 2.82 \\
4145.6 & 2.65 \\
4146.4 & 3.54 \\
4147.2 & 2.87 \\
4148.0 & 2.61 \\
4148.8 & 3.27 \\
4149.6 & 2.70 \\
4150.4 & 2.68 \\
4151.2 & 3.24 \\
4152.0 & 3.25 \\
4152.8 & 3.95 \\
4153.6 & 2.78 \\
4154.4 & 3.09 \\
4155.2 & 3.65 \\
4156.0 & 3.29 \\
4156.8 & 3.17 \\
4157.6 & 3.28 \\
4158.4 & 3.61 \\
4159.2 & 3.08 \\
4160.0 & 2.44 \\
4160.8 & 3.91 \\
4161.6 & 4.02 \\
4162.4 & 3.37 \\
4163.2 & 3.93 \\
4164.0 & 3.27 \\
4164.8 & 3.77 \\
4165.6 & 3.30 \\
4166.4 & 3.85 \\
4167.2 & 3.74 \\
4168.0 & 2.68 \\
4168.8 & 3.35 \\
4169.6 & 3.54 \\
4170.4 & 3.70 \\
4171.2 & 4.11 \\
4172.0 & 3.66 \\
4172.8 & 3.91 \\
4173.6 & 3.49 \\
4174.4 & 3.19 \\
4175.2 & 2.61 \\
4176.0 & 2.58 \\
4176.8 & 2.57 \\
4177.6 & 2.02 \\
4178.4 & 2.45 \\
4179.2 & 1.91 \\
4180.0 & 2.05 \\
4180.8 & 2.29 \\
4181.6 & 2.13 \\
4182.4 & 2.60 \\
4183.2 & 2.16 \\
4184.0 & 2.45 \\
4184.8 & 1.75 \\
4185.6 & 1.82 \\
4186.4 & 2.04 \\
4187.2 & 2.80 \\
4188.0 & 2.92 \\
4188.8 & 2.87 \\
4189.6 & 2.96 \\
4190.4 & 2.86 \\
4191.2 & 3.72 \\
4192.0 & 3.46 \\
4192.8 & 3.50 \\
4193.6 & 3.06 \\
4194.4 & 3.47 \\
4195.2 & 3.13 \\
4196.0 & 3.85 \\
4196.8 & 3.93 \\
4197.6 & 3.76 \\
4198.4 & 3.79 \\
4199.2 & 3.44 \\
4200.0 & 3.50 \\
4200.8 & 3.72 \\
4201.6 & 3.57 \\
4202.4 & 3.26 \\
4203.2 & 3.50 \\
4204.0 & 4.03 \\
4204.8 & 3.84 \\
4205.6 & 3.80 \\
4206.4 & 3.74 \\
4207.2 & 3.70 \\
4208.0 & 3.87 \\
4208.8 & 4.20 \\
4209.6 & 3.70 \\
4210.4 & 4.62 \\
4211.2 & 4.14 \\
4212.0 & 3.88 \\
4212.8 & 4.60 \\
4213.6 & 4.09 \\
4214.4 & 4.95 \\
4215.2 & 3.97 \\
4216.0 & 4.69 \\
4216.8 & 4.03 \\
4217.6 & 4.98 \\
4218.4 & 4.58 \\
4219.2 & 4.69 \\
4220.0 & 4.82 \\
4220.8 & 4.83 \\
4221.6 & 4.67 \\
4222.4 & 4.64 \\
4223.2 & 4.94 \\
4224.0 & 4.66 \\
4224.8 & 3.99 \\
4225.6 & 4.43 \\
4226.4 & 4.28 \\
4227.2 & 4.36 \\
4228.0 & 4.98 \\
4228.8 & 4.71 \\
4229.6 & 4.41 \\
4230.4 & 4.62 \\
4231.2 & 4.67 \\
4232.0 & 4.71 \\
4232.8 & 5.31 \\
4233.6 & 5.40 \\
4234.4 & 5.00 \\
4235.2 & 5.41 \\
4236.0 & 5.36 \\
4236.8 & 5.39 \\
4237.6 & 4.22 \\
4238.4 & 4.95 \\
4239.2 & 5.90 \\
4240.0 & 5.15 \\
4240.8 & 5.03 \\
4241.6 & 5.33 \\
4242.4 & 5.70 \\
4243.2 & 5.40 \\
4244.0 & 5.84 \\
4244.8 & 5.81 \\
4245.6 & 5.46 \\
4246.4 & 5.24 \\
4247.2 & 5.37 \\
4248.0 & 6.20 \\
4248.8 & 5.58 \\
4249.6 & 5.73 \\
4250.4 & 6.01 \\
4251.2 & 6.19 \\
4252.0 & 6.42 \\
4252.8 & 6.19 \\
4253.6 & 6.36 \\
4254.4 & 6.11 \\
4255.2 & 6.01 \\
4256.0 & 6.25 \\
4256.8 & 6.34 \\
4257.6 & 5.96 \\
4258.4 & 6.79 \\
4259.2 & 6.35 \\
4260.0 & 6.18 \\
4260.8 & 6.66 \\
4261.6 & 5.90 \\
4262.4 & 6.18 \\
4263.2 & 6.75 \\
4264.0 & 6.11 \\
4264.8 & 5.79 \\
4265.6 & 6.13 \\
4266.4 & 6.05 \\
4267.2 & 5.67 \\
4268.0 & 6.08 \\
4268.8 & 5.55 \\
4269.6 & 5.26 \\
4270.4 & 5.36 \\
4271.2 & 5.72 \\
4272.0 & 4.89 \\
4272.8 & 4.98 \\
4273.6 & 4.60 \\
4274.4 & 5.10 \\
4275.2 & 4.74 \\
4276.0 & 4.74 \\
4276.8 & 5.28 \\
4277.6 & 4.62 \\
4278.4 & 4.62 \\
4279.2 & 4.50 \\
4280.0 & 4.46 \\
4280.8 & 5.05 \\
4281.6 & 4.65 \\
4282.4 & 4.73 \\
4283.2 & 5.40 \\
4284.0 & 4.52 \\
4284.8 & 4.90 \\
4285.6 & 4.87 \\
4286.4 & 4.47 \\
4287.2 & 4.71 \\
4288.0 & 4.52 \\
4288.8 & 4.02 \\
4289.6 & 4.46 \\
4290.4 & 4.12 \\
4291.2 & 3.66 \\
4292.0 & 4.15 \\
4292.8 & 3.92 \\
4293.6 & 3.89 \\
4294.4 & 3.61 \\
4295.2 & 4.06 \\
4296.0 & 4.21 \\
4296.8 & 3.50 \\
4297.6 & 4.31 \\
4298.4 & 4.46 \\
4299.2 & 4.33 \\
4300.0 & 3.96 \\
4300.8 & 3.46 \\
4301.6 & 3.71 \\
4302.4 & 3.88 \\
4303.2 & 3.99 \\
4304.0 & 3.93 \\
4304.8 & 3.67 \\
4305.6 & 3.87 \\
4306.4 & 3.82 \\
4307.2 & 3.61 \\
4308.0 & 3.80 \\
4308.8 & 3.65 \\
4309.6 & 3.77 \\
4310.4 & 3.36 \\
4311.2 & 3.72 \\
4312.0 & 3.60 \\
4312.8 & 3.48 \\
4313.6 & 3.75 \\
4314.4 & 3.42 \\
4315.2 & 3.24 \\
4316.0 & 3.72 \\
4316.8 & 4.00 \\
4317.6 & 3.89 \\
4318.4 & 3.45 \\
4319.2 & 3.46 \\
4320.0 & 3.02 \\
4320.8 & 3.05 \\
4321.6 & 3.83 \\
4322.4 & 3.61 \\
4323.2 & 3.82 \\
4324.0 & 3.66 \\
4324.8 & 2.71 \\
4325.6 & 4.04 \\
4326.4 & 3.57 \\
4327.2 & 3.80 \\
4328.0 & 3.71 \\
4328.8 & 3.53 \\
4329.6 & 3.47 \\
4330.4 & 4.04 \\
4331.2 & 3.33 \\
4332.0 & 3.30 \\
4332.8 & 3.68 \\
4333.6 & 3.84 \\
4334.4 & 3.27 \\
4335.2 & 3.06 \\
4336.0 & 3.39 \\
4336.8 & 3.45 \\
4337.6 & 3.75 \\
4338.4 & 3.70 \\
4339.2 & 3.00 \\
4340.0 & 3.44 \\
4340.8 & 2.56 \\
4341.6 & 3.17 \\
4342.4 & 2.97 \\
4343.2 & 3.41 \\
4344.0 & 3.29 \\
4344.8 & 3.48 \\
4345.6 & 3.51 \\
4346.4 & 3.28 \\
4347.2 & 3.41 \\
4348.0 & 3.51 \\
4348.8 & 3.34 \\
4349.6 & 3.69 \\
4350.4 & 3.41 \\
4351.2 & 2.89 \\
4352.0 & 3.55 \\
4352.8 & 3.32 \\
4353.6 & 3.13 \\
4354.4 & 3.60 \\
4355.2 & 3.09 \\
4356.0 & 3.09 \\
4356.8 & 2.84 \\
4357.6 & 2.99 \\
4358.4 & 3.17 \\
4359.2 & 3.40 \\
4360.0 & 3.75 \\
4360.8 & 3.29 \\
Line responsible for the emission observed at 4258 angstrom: C IV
